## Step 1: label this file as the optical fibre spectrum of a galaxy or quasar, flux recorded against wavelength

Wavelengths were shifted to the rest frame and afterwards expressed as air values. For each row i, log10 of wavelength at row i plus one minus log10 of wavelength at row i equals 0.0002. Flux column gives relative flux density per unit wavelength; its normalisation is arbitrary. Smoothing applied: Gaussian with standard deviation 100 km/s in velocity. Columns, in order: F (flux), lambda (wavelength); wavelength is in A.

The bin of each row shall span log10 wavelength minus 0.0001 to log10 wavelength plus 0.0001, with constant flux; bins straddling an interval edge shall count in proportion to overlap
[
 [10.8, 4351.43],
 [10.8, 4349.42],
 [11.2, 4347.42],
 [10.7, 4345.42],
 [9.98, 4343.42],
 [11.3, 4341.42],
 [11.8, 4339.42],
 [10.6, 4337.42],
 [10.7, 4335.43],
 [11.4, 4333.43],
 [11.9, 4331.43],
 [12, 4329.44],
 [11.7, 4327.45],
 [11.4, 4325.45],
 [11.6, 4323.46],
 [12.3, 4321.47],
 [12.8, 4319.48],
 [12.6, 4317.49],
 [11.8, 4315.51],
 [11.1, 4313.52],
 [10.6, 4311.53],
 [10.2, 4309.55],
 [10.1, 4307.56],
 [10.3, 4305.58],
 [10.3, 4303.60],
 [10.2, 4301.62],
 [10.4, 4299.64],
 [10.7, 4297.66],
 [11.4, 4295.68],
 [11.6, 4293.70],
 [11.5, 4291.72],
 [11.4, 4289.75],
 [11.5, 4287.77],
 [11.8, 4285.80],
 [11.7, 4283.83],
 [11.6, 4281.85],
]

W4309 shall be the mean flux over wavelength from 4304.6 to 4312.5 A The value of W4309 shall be 10.3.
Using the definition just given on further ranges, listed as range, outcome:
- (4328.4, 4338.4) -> 11.3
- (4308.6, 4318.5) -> 11.3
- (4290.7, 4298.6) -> 11.3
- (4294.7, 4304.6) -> 10.6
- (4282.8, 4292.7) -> 11.6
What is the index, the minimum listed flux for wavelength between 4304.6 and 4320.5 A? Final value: 10.1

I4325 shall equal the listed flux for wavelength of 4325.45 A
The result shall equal 11.4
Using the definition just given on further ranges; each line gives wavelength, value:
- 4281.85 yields 11.6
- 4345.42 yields 10.7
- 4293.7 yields 11.6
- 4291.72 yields 11.5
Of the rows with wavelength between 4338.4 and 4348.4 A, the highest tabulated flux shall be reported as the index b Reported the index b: 11.8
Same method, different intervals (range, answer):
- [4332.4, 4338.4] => 11.4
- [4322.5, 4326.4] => 11.6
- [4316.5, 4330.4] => 12.8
